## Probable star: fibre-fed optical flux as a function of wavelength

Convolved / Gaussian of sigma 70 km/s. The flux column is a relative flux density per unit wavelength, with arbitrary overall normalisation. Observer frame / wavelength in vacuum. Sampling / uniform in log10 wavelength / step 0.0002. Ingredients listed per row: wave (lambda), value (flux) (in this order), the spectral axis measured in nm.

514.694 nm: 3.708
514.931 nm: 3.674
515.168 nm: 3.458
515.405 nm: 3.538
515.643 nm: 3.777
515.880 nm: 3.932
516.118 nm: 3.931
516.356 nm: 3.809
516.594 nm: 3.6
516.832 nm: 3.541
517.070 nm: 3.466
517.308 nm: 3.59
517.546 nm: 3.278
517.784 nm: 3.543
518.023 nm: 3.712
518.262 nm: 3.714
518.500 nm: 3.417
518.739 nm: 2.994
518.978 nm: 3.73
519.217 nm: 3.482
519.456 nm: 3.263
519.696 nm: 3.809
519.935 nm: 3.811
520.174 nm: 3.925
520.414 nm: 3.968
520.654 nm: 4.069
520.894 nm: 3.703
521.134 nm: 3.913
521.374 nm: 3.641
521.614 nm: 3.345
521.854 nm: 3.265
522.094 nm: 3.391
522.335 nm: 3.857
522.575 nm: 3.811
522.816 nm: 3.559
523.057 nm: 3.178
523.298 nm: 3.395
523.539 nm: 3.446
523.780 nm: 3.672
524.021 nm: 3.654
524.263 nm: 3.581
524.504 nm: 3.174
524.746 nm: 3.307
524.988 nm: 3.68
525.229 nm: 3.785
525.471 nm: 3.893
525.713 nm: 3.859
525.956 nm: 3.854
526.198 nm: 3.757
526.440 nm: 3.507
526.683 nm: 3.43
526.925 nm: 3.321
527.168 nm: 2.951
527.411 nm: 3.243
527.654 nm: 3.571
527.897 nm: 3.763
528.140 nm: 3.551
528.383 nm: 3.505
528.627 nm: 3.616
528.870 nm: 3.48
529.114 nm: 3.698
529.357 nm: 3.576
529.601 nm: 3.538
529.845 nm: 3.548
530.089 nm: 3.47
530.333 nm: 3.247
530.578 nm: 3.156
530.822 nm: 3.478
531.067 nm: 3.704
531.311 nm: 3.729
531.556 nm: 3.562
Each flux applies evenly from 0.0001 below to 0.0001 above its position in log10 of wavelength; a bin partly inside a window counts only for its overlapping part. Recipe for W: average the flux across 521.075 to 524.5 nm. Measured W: 3.53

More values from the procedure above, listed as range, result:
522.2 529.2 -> 3.55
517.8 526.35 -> 3.62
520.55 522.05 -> 3.64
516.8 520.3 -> 3.55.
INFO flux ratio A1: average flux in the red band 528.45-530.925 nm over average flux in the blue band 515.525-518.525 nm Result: 1.0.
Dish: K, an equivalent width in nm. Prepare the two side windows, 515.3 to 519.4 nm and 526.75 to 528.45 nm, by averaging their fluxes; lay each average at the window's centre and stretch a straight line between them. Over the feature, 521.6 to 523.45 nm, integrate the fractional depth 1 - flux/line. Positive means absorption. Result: 0.01 nm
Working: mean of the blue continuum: 3.59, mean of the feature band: 3.48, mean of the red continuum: 3.41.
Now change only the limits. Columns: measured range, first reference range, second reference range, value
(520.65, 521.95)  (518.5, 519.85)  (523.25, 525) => -0.06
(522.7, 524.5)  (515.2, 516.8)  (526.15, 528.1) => 0.03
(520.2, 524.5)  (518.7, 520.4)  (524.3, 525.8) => 0.01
